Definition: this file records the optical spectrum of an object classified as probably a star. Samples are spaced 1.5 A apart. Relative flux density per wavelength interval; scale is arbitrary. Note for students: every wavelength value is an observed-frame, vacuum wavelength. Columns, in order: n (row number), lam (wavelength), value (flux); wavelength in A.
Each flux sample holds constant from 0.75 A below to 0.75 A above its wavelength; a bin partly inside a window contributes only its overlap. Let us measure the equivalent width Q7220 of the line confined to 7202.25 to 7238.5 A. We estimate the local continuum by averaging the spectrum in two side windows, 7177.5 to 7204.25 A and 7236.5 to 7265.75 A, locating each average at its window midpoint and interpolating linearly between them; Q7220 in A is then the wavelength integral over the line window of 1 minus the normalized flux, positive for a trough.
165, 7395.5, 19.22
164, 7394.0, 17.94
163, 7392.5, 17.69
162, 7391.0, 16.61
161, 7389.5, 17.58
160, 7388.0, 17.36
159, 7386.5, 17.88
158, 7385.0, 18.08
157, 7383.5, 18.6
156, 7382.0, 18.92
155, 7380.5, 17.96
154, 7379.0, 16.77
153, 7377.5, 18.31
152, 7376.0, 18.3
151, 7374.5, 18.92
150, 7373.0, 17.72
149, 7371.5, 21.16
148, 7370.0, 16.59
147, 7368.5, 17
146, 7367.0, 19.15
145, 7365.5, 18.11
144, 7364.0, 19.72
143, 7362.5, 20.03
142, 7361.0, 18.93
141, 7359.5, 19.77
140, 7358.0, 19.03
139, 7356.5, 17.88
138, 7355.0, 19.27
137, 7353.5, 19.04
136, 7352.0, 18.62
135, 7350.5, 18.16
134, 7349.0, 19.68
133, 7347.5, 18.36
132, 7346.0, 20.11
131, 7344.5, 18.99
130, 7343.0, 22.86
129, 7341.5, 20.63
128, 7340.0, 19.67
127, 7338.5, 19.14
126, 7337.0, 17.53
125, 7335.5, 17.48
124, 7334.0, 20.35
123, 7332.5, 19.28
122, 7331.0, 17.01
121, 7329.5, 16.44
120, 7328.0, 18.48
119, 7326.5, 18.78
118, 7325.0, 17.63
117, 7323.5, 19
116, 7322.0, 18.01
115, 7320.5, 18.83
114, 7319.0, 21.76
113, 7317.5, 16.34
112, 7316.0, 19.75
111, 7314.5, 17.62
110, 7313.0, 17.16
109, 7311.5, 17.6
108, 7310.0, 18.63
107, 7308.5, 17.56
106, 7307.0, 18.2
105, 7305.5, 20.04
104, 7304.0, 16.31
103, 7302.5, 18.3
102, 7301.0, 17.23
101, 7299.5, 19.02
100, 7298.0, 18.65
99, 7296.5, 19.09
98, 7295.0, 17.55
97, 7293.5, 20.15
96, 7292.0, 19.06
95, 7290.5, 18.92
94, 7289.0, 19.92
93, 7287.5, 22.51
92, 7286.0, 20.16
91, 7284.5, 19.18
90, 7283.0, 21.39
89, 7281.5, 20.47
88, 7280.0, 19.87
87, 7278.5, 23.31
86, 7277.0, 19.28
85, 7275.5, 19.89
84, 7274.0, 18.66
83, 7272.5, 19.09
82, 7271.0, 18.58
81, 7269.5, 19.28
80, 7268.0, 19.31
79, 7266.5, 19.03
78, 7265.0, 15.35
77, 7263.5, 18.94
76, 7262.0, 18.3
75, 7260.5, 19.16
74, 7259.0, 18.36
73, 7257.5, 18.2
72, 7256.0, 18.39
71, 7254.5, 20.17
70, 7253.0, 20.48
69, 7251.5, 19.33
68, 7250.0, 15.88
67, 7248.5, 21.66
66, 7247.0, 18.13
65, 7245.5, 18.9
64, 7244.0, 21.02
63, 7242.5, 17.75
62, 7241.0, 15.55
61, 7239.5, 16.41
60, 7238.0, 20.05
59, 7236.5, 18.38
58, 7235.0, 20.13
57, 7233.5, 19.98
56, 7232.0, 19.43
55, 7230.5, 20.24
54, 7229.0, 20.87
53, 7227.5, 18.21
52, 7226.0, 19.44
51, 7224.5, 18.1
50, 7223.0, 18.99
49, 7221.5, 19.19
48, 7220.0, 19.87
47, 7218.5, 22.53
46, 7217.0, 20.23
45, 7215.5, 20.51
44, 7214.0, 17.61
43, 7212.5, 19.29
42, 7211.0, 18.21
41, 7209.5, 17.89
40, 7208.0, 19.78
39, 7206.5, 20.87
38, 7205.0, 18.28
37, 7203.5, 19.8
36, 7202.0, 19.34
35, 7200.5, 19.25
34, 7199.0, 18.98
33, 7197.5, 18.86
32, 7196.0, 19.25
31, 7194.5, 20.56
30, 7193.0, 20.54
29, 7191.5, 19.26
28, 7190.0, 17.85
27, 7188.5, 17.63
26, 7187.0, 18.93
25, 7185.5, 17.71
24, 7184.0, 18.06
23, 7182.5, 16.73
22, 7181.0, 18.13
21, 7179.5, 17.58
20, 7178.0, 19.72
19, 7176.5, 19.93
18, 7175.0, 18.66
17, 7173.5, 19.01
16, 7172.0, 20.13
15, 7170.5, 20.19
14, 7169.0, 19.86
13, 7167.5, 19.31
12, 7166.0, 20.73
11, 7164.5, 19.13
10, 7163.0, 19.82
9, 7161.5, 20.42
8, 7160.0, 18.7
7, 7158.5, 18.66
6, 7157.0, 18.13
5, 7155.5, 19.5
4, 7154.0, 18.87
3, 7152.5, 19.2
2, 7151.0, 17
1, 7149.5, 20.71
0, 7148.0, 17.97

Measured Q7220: -1.6 A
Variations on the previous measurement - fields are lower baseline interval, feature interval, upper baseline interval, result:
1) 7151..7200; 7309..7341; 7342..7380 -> 0.87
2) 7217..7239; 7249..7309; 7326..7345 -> 0.78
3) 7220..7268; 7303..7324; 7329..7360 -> 0.71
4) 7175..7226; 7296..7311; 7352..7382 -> 0.41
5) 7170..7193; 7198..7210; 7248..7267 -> -0.40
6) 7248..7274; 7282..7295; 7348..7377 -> -0.86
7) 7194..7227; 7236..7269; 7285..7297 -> 1.60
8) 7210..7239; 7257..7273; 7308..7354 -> 0.58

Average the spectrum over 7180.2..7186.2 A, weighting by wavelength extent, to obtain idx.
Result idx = 17.7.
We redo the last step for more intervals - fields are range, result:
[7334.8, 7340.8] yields 18.5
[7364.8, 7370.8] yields 17.7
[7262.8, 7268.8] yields 18.2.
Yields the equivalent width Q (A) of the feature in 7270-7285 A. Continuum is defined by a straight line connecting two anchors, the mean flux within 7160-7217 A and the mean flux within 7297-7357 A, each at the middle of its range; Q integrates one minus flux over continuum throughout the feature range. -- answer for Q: -0.9 A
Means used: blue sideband 19.1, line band 20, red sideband 18.6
